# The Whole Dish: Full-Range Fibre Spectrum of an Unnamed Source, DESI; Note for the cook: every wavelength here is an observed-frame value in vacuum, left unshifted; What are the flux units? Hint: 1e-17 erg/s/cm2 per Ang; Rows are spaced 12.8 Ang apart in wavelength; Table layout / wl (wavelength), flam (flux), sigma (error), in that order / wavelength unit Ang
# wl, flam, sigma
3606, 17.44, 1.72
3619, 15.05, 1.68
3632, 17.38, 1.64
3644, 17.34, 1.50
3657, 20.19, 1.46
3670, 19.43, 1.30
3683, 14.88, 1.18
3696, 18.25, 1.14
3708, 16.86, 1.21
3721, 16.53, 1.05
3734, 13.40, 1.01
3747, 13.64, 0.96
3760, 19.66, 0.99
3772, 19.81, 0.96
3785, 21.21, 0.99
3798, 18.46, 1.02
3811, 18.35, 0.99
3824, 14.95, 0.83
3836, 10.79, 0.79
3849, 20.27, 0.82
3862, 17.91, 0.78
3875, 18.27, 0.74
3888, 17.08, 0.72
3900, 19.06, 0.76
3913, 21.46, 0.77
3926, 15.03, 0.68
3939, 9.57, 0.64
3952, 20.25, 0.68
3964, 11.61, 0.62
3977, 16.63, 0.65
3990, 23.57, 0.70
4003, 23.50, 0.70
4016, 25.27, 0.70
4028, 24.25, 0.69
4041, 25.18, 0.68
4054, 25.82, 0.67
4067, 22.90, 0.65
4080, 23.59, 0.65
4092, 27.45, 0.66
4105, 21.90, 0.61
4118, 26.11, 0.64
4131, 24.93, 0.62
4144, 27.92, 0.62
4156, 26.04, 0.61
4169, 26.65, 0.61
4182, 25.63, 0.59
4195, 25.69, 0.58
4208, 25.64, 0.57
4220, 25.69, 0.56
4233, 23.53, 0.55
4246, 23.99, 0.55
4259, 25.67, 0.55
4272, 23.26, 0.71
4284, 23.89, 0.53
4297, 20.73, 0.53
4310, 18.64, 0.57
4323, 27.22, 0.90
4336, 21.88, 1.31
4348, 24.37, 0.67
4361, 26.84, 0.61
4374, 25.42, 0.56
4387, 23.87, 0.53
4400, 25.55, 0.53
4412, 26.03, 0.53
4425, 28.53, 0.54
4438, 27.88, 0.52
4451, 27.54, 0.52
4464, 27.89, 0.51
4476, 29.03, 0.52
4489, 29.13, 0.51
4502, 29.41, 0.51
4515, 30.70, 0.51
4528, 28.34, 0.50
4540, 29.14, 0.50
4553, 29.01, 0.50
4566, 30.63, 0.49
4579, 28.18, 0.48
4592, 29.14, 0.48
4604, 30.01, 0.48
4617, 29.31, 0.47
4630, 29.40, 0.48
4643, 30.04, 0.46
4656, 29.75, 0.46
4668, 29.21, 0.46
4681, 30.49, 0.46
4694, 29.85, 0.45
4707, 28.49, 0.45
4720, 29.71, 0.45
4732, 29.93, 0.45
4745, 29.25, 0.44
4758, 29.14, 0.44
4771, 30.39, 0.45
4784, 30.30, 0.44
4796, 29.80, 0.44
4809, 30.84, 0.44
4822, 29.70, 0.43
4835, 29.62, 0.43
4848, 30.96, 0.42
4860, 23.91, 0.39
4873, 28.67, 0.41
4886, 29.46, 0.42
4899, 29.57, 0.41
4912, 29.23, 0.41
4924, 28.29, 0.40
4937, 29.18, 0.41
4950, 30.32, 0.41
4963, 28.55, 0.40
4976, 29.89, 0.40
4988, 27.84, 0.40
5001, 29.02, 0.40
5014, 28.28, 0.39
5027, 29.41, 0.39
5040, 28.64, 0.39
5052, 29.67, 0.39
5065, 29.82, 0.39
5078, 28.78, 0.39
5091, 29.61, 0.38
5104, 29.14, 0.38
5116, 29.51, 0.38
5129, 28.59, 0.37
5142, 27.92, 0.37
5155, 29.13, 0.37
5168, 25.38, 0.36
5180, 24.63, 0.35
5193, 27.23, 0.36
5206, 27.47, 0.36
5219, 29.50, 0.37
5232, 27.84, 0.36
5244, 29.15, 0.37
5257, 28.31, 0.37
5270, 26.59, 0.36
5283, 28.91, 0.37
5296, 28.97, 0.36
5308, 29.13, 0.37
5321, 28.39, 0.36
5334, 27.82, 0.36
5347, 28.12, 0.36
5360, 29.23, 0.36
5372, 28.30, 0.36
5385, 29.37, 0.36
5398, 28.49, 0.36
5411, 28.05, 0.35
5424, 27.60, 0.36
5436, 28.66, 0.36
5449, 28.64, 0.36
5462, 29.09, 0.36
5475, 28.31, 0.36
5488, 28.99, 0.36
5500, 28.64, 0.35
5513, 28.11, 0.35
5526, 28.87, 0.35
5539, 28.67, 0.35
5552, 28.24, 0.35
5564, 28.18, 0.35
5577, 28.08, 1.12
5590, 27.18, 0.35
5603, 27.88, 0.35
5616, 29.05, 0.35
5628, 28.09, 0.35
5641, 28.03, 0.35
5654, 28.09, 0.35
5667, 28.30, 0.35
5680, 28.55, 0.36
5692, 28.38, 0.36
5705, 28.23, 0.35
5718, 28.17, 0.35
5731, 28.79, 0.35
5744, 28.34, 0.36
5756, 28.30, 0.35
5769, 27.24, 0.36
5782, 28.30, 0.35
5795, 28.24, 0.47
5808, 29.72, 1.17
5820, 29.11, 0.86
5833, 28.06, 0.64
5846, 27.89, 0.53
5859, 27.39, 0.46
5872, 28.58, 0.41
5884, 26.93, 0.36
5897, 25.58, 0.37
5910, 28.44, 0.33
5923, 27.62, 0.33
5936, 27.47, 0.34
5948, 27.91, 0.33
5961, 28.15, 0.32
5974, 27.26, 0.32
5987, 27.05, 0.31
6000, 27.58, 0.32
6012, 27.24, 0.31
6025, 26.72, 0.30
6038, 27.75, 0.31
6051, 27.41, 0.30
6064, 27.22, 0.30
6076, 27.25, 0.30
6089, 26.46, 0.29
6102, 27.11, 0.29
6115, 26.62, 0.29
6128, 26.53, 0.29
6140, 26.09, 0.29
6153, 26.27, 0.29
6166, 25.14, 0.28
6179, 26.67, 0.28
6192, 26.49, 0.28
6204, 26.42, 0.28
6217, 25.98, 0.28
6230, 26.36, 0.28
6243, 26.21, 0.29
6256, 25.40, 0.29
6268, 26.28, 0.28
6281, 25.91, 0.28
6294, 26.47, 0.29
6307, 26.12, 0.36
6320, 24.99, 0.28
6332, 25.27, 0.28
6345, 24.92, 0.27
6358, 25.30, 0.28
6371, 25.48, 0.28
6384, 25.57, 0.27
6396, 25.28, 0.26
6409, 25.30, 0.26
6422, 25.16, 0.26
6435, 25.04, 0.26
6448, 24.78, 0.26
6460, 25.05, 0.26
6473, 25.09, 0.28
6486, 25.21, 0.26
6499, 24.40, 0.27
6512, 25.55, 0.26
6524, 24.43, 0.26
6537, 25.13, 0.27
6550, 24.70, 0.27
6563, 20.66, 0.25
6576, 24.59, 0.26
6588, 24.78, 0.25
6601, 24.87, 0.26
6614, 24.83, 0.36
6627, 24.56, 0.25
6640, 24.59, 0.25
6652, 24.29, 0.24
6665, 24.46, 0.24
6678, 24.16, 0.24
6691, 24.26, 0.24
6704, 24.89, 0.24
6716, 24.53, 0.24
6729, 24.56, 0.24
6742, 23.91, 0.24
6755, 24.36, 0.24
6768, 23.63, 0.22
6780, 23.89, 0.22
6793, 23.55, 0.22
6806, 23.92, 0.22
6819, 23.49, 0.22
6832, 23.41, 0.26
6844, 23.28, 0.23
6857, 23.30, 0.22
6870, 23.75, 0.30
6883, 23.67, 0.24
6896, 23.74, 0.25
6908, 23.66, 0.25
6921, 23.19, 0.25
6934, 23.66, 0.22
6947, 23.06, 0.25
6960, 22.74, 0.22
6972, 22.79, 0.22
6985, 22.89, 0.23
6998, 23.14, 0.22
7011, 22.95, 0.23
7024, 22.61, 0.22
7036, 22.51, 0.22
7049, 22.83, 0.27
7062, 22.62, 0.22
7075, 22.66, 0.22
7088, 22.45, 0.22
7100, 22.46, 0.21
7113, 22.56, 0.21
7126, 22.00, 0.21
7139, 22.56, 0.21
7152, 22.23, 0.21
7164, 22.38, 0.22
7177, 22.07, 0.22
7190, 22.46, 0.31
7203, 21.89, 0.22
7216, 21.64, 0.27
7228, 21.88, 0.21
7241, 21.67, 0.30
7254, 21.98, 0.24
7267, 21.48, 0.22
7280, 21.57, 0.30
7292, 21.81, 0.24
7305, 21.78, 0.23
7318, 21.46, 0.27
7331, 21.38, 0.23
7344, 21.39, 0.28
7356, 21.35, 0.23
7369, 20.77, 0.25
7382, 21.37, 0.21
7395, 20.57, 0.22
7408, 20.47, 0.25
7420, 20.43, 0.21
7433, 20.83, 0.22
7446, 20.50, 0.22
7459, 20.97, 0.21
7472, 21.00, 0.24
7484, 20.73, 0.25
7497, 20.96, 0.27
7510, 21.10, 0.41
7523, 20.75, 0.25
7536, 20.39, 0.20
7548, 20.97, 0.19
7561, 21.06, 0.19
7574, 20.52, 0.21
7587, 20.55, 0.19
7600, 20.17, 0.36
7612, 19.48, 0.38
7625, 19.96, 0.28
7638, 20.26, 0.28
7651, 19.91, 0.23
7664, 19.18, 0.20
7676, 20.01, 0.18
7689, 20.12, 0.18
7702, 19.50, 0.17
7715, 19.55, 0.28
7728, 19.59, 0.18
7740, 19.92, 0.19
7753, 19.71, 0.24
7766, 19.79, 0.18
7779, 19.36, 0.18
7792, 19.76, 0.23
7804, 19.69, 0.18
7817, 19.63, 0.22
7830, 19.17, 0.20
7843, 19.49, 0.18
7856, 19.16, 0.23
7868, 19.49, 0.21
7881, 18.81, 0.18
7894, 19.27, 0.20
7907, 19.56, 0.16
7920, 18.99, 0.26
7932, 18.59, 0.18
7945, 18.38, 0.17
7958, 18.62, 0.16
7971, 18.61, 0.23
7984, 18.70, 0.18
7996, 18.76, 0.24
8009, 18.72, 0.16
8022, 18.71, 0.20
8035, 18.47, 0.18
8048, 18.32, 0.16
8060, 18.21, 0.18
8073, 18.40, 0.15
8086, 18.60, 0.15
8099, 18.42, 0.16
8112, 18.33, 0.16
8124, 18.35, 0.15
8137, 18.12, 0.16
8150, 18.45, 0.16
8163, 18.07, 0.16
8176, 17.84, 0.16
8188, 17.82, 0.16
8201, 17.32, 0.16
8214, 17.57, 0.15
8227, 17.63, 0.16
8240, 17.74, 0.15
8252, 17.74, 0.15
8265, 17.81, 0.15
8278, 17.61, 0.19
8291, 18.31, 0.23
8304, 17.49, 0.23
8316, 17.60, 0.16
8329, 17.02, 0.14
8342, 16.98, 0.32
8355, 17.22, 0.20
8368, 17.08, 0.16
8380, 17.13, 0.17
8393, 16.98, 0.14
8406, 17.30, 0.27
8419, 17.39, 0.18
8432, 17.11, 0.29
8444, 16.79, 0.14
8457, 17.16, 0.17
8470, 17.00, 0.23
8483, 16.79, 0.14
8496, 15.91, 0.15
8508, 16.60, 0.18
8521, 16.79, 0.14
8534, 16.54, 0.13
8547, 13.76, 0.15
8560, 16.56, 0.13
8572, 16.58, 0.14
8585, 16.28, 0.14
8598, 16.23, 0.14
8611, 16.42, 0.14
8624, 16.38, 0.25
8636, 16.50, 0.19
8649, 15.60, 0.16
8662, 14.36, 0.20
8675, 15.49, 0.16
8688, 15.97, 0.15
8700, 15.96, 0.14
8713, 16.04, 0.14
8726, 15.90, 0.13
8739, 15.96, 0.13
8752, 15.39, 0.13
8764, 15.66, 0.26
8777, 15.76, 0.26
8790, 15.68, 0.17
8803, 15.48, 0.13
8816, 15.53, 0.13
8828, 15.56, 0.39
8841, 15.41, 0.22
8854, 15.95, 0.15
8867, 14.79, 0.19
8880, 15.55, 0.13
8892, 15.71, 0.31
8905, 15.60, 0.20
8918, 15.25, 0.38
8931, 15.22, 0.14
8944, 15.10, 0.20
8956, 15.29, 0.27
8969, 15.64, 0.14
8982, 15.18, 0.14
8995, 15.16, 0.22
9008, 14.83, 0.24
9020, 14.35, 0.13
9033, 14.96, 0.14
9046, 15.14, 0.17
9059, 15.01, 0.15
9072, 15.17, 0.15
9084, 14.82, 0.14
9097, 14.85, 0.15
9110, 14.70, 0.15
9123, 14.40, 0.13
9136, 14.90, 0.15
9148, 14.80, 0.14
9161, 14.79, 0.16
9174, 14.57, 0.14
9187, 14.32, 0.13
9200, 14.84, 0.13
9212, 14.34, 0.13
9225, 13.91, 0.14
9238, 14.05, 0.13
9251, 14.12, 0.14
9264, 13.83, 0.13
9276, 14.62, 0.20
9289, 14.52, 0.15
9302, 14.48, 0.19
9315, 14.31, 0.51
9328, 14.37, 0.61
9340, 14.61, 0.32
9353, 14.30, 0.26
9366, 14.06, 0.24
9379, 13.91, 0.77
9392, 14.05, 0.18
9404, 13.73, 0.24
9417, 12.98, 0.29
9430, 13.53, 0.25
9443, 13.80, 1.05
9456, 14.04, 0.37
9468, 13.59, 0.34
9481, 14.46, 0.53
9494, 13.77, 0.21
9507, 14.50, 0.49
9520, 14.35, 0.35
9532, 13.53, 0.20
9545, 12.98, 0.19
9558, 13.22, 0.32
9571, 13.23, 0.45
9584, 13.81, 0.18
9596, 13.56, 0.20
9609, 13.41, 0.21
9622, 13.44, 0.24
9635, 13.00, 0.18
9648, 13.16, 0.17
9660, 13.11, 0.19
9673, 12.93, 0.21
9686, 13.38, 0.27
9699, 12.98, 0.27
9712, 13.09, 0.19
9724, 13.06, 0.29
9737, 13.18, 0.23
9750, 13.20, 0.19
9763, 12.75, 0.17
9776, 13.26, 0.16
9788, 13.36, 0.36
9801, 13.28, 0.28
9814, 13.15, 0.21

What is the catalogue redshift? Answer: 0.00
